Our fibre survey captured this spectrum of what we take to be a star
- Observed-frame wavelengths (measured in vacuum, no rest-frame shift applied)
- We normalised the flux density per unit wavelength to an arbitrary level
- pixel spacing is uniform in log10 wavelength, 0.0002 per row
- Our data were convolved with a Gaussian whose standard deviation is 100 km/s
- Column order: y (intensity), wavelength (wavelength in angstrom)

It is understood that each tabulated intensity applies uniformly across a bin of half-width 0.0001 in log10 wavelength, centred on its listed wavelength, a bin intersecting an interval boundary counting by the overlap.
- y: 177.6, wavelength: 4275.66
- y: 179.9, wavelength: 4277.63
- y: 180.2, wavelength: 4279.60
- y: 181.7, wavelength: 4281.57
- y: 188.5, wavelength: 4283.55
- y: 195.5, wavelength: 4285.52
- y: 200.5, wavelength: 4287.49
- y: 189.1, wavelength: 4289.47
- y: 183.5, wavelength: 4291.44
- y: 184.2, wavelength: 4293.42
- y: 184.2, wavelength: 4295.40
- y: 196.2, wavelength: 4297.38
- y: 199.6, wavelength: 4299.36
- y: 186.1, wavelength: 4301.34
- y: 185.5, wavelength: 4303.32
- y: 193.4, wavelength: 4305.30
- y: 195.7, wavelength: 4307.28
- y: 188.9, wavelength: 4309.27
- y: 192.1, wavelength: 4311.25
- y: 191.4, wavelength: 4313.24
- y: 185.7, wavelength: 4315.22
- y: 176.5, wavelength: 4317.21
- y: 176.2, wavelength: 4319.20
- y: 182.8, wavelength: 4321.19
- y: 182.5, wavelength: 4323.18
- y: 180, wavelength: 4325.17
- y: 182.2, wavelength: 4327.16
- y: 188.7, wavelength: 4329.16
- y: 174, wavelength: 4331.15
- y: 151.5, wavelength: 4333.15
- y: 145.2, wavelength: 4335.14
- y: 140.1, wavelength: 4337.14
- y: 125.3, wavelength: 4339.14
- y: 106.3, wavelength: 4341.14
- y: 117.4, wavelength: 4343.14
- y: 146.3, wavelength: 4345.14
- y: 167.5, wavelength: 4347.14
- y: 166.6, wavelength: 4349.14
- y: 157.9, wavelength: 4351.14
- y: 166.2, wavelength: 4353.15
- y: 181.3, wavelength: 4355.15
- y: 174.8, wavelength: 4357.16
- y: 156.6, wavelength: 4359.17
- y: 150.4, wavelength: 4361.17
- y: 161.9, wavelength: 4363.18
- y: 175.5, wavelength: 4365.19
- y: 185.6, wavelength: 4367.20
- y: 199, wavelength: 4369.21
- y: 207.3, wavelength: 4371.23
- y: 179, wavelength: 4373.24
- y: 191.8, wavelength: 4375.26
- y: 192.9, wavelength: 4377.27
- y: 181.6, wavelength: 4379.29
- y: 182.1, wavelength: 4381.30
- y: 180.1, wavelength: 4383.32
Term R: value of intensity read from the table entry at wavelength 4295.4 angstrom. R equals 184.2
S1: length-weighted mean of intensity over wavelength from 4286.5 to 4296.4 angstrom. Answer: 188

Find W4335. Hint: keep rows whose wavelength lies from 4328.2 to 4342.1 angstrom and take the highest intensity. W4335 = 188.7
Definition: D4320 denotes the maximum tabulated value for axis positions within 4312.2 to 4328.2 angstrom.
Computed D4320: 191.4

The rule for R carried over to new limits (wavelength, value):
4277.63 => 179.9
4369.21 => 199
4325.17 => 180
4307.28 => 195.7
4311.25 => 192.1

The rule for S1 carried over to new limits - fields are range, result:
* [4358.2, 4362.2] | 154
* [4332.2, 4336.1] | 149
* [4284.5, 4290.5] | 195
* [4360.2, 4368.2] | 168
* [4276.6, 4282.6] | 180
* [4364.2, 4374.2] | 189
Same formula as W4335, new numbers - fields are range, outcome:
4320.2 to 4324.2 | 182.8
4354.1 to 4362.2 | 181.3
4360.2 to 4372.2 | 207.3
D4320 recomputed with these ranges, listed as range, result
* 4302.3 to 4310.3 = 195.7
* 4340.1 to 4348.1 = 167.5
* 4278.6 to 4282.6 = 181.7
